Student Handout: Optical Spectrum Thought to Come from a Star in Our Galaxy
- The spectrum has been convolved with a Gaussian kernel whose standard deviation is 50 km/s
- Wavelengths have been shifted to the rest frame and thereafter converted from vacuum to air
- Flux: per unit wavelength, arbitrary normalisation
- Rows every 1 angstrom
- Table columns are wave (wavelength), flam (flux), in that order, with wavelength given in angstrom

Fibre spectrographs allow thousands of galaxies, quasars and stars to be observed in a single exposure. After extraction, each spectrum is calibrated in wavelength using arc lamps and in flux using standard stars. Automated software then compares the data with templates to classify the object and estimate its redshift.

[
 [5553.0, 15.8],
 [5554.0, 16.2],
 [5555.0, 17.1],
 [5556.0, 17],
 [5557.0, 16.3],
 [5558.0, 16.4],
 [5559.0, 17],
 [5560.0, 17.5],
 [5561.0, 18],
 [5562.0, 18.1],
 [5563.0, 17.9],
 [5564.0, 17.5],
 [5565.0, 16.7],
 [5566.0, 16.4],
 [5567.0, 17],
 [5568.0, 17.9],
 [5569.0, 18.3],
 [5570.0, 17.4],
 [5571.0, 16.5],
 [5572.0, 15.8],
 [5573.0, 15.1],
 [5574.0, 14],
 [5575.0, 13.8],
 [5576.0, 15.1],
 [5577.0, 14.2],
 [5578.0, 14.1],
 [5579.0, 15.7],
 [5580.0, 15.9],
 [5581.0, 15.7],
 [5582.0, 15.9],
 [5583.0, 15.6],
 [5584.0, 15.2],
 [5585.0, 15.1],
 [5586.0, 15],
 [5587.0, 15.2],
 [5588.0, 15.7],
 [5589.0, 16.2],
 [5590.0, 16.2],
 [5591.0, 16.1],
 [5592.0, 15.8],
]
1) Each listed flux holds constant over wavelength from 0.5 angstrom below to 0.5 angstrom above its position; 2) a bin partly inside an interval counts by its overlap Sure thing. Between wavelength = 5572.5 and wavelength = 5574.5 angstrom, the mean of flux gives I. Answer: 14.6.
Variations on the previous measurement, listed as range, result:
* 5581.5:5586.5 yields 15.4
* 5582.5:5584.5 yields 15.4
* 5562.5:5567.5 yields 17.1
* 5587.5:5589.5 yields 15.9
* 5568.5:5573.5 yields 16.6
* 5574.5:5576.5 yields 14.4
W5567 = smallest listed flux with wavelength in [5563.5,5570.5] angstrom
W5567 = 16.4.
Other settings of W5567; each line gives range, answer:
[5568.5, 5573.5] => 15.1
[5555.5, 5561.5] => 16.3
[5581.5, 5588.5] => 15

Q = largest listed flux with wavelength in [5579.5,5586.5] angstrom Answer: 15.9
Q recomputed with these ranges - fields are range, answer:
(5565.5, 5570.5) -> 18.3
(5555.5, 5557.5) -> 17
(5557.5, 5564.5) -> 18.1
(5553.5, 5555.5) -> 17.1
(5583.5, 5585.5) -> 15.2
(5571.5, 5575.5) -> 15.8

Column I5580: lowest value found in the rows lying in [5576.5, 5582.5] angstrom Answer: 14.1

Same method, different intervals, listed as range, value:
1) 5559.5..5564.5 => 17.5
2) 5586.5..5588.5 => 15.2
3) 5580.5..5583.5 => 15.6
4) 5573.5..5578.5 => 13.8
